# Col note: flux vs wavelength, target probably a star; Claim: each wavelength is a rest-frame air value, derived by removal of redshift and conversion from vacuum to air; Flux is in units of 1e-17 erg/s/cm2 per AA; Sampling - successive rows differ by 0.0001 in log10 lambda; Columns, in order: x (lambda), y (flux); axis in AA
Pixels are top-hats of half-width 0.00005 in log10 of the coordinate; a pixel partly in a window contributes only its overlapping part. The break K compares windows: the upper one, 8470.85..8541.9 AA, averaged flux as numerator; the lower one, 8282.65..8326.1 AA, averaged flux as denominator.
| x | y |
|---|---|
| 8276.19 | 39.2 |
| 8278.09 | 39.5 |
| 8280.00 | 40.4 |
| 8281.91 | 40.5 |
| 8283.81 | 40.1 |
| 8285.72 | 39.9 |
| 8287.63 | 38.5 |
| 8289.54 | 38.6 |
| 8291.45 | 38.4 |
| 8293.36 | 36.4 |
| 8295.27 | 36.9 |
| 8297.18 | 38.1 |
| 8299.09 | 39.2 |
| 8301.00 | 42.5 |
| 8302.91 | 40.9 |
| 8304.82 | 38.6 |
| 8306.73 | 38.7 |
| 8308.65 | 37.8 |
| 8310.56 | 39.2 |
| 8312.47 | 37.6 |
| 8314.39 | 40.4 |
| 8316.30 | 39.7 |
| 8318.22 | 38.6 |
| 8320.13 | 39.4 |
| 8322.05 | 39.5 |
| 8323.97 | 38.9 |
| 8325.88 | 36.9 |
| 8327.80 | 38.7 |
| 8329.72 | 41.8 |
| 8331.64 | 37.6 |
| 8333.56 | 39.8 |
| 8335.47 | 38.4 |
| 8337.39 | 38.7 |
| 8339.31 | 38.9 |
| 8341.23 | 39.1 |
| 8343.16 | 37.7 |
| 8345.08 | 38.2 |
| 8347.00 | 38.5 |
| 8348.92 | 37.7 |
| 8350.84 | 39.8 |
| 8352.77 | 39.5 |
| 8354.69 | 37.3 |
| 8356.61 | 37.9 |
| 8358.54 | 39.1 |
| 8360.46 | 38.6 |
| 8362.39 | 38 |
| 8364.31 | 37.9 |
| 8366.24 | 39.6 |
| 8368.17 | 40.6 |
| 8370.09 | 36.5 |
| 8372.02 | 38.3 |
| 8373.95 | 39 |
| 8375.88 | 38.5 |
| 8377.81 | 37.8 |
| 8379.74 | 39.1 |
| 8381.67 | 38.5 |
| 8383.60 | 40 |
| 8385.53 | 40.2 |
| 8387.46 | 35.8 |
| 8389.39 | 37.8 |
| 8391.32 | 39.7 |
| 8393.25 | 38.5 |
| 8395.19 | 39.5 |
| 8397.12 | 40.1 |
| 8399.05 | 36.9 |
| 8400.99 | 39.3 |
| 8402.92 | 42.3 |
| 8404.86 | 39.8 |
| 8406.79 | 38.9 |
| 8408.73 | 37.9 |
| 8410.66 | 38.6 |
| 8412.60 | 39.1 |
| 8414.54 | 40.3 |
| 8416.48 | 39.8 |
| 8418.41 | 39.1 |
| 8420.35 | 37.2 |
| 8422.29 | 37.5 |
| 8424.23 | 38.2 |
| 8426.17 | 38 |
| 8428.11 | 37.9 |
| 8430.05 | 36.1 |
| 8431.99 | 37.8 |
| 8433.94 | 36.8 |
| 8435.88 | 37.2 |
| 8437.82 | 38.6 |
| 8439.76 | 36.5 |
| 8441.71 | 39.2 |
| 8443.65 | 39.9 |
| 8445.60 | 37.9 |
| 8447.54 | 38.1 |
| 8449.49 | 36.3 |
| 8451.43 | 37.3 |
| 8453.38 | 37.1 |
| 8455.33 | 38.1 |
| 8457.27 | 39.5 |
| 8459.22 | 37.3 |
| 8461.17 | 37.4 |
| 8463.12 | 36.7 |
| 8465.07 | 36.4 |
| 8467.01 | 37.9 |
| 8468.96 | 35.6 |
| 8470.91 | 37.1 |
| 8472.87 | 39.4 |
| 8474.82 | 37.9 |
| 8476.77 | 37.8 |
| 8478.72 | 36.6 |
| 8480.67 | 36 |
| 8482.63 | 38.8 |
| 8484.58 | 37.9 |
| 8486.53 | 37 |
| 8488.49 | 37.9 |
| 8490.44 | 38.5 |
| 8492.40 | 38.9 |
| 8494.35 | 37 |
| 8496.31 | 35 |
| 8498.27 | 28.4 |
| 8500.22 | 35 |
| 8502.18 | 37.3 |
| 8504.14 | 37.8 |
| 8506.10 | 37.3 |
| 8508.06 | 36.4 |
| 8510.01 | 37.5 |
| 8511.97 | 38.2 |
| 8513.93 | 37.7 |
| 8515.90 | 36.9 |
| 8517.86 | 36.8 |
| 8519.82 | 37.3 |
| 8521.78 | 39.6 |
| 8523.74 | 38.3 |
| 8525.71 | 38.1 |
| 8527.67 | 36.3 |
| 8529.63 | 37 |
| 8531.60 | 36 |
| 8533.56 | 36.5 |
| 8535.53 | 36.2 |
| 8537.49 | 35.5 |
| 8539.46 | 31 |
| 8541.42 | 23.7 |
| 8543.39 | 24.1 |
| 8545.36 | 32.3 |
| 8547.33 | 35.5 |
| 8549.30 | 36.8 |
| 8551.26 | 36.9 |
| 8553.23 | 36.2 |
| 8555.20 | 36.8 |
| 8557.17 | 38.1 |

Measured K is 0.9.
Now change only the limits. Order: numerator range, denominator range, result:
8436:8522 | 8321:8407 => 0.96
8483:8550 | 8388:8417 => 0.91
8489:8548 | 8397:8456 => 0.93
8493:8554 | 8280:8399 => 0.91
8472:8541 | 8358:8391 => 0.95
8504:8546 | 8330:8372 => 0.92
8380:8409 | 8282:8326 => 1.00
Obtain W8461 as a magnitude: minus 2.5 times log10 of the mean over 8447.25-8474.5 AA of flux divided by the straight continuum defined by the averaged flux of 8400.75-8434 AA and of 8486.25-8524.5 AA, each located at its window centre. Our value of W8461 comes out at 0.010 mag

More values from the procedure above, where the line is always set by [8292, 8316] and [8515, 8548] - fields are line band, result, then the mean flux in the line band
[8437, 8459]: -0.05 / 38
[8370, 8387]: -0.03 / 38.7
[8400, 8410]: -0.07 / 39.6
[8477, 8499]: -0.03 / 36.7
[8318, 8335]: -0.02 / 39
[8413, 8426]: -0.05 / 38.7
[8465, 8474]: -0.04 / 37.4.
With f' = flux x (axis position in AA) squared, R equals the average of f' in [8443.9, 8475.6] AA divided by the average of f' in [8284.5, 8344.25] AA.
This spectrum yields 1.00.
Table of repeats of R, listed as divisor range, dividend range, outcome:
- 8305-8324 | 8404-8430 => 1.01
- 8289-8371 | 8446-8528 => 1.00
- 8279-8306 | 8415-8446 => 1.00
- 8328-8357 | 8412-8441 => 1.00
